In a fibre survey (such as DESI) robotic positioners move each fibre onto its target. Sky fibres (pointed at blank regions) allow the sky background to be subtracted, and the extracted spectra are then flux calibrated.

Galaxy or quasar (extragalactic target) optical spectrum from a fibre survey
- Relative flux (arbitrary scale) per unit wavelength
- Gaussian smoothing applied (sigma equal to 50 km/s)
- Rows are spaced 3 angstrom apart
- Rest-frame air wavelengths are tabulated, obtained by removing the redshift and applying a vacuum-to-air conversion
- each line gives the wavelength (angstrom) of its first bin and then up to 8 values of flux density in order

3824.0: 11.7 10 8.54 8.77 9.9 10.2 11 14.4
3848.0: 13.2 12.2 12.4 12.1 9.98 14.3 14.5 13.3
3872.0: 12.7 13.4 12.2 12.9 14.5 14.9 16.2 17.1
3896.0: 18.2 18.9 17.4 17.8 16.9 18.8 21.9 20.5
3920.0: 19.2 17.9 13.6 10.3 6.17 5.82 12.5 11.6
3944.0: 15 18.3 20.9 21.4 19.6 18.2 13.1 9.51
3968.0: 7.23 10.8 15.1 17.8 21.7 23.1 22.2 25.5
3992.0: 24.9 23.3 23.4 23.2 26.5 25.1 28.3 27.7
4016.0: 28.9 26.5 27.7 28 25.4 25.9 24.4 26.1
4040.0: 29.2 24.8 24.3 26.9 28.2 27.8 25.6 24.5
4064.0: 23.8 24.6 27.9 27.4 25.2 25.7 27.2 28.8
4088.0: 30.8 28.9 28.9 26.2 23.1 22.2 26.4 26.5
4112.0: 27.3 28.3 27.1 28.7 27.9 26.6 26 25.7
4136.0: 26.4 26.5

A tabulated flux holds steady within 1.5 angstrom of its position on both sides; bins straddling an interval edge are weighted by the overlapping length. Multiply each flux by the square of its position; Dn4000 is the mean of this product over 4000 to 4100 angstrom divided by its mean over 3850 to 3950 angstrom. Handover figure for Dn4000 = 1.9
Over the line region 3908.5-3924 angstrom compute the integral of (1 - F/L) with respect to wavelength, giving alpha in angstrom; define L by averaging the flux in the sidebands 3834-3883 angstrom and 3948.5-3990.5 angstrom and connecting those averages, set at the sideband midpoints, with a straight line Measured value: -4.6 angstrom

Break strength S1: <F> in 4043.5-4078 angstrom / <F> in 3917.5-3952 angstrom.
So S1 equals 1.8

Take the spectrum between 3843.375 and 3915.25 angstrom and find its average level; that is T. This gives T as 15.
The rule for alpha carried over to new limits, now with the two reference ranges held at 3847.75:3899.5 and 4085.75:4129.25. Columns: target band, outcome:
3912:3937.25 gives 3.36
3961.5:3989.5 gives 4.82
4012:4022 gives -2.59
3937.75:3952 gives 1.49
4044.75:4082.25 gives -2.23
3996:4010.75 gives -2.65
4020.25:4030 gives -1.95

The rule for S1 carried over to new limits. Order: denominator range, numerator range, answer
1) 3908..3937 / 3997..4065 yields 1.75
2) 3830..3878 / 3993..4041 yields 2.17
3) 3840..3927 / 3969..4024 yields 1.53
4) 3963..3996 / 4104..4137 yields 1.49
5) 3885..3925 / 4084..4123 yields 1.51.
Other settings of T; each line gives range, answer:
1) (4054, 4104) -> 26.4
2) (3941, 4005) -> 18.8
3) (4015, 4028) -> 27.5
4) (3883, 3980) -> 15.6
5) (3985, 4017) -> 25.4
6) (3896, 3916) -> 18.6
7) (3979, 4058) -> 25.8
